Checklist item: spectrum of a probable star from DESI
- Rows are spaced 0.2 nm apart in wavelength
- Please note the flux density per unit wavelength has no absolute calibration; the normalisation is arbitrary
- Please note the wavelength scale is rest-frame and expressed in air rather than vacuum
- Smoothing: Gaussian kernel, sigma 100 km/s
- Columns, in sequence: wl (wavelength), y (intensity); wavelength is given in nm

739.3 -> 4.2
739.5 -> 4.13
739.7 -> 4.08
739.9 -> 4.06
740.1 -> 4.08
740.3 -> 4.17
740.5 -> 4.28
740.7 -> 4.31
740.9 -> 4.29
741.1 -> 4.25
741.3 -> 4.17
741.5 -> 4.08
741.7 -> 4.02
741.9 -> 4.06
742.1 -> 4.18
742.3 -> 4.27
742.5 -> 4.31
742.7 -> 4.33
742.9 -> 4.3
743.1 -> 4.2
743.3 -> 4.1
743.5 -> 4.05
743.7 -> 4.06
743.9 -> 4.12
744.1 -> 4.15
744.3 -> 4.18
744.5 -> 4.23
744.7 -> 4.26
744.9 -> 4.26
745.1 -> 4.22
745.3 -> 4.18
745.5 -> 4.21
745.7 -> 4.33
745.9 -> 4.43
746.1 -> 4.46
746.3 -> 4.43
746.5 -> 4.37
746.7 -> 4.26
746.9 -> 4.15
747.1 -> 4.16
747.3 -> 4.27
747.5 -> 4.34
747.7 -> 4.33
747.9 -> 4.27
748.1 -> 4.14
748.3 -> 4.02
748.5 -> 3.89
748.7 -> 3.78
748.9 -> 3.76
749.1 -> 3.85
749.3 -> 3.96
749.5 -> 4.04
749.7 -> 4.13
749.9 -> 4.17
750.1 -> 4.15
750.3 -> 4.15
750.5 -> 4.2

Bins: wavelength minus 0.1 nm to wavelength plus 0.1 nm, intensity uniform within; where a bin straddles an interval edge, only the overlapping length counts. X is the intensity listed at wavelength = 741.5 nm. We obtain 4.08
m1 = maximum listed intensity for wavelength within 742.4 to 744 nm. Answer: 4.33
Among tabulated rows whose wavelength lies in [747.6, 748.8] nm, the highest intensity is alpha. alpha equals 4.33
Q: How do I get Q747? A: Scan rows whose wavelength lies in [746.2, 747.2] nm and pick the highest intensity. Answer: 4.43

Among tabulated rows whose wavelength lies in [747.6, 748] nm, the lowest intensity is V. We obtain 4.27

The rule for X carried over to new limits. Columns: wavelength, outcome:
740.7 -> 4.31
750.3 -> 4.15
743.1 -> 4.2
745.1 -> 4.22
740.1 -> 4.08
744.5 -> 4.23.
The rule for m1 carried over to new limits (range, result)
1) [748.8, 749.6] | 4.04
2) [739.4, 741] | 4.31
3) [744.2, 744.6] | 4.23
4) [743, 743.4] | 4.2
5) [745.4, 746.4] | 4.46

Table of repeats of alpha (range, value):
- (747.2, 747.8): 4.34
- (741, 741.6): 4.25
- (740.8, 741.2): 4.29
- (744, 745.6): 4.26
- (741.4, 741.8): 4.08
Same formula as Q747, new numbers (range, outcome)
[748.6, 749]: 3.78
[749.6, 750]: 4.17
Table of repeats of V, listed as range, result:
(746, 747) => 4.15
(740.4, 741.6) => 4.08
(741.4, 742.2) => 4.02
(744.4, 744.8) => 4.23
